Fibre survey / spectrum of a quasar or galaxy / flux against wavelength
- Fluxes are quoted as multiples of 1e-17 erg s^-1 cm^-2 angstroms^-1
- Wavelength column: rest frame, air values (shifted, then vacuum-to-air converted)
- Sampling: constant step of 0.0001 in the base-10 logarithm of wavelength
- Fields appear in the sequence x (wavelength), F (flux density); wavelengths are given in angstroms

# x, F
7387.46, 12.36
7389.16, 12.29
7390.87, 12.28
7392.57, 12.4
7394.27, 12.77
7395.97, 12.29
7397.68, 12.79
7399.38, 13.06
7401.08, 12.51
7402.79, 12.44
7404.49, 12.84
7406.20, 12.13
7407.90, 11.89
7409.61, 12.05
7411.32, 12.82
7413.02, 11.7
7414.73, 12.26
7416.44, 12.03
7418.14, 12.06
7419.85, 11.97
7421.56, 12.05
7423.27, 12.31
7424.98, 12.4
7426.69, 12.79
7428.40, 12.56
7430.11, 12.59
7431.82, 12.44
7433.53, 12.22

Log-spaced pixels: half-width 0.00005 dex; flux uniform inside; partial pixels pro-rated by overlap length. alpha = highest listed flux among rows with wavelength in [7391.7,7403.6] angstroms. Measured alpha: 13.06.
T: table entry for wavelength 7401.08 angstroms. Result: 12.51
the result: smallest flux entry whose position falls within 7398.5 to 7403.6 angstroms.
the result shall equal 12.44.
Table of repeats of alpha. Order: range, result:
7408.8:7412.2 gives 12.82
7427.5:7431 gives 12.59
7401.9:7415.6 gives 12.84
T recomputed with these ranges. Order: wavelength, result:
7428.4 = 12.56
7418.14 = 12.06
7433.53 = 12.22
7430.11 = 12.59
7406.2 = 12.13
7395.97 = 12.29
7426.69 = 12.79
